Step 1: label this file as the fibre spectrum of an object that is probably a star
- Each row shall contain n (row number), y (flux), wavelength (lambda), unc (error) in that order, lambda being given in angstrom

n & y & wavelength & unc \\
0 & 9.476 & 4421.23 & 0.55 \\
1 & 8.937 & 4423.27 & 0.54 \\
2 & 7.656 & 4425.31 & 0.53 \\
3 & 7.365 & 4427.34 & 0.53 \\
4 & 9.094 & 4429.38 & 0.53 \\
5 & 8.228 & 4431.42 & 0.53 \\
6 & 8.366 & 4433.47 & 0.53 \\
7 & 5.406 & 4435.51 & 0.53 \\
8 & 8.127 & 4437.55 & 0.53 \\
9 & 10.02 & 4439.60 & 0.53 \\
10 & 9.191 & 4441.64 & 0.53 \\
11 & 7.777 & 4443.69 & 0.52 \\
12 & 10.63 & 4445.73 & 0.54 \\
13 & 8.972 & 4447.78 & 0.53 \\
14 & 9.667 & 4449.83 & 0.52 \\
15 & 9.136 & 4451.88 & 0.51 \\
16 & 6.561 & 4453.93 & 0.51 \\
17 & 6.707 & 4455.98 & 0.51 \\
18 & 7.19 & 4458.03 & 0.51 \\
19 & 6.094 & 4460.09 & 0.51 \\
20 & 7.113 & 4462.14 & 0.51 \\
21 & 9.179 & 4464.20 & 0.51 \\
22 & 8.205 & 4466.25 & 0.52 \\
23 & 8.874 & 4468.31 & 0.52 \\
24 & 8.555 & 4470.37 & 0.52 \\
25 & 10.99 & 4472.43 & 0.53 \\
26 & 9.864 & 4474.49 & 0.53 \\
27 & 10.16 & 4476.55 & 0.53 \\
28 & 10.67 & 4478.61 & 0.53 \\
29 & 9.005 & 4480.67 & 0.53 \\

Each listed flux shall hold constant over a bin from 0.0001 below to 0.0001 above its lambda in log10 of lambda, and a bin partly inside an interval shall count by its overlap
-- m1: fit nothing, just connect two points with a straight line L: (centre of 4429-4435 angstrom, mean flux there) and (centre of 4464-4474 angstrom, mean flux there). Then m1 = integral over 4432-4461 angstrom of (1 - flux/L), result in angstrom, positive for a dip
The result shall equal 1.5 angstrom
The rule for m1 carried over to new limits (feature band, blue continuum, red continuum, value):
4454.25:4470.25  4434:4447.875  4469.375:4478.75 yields 3.15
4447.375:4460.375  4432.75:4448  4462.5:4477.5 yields 1.58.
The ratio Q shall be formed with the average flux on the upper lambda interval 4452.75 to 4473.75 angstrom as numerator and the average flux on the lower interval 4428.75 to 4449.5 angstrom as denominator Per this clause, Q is 0.93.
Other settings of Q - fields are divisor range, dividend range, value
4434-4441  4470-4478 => 1.26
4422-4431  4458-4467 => 0.91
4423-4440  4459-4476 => 1.08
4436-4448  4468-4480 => 1.10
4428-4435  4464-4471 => 1.05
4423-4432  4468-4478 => 1.19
